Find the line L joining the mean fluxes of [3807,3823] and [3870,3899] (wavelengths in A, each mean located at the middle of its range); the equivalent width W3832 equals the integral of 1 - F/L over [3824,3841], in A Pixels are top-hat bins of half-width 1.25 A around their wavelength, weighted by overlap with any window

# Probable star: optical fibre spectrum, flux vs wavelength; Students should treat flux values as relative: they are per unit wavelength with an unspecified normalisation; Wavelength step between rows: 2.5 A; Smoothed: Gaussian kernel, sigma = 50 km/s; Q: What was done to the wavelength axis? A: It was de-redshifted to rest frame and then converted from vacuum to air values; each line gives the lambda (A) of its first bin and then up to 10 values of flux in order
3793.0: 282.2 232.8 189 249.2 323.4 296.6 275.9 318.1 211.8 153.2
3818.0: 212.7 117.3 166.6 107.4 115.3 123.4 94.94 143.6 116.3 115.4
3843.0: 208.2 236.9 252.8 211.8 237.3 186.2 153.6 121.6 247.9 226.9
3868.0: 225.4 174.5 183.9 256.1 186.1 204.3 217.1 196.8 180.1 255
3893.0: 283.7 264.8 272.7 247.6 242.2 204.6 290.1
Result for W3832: 7.7 A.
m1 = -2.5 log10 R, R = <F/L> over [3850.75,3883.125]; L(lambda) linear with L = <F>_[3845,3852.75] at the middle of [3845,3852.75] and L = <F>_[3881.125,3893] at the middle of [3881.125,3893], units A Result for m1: 0.13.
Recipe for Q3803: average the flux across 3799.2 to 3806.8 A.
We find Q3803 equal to 289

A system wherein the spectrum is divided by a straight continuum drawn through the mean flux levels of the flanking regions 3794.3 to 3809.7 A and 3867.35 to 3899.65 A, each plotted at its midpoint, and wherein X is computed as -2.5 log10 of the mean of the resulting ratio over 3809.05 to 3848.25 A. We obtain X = 0.441 mag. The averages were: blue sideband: 263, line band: 167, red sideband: 223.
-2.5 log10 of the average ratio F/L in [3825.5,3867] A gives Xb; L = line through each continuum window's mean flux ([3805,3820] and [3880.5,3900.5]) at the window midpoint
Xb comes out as 0.34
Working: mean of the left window 236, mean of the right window 237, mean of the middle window 173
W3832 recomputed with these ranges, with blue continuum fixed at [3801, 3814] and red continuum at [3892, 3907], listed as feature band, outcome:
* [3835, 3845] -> 4.40 A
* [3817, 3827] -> 4.69 A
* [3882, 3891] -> 1.70 A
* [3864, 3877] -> 2.44 A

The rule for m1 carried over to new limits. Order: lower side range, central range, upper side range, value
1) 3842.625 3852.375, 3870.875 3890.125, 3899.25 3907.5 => 0.15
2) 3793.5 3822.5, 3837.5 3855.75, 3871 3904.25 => 0.16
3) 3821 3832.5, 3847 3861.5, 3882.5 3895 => -0.15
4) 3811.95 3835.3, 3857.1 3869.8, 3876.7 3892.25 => -0.05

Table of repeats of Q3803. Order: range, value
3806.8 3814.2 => 269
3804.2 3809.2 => 287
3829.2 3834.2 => 109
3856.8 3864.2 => 174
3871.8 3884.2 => 210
